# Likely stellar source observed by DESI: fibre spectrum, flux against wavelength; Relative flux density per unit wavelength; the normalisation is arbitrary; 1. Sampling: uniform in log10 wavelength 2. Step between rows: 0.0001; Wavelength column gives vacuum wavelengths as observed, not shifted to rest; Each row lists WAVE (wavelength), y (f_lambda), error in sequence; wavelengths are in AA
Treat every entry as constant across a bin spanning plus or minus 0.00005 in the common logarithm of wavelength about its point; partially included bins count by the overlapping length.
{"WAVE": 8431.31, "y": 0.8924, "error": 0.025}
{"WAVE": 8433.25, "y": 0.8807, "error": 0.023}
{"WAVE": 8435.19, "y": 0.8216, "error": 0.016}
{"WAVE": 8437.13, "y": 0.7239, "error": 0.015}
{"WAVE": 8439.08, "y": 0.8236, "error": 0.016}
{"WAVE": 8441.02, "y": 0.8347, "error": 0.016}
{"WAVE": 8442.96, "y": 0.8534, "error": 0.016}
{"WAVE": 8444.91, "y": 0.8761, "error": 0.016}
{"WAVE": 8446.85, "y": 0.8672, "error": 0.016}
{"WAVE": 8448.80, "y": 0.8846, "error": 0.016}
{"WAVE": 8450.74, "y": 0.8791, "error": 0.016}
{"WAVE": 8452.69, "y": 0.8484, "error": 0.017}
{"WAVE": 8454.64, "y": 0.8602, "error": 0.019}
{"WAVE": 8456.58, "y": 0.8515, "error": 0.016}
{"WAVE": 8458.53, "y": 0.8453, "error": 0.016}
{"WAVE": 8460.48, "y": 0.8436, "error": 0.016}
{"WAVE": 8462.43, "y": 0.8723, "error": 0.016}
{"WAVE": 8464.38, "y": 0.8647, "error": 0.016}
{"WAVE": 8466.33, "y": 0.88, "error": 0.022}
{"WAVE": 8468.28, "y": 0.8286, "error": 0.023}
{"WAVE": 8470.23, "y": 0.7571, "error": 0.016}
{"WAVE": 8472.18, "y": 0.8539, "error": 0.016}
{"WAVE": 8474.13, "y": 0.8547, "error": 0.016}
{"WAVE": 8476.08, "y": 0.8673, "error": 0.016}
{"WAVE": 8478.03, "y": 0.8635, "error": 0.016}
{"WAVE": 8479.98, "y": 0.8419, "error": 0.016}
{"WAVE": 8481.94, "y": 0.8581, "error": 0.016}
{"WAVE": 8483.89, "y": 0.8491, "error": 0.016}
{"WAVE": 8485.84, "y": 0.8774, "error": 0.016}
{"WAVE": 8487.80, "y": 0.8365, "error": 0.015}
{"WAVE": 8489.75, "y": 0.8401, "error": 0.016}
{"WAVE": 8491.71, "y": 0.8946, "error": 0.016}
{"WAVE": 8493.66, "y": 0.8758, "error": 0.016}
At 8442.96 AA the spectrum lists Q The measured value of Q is 0.8534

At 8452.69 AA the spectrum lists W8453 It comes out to 0.8484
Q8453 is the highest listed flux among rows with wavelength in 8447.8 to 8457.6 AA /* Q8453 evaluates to 0.8846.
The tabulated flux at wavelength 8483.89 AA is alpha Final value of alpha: 0.8491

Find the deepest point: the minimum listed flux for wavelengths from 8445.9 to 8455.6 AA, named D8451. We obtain 0.8484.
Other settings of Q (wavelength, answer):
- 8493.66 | 0.8758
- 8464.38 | 0.8647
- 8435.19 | 0.8216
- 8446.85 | 0.8672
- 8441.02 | 0.8347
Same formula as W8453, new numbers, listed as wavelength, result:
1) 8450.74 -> 0.8791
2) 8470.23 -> 0.7571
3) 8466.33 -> 0.88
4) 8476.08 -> 0.8673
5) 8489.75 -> 0.8401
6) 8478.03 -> 0.8635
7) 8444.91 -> 0.8761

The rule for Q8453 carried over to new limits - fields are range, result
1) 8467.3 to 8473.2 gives 0.8539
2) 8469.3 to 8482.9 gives 0.8673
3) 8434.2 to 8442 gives 0.8347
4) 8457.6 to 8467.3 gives 0.88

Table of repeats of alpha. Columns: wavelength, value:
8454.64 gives 0.8602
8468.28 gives 0.8286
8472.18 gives 0.8539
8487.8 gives 0.8365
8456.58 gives 0.8515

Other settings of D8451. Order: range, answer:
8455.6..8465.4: 0.8436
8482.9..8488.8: 0.8365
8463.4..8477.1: 0.7571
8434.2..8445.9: 0.7239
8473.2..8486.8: 0.8419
